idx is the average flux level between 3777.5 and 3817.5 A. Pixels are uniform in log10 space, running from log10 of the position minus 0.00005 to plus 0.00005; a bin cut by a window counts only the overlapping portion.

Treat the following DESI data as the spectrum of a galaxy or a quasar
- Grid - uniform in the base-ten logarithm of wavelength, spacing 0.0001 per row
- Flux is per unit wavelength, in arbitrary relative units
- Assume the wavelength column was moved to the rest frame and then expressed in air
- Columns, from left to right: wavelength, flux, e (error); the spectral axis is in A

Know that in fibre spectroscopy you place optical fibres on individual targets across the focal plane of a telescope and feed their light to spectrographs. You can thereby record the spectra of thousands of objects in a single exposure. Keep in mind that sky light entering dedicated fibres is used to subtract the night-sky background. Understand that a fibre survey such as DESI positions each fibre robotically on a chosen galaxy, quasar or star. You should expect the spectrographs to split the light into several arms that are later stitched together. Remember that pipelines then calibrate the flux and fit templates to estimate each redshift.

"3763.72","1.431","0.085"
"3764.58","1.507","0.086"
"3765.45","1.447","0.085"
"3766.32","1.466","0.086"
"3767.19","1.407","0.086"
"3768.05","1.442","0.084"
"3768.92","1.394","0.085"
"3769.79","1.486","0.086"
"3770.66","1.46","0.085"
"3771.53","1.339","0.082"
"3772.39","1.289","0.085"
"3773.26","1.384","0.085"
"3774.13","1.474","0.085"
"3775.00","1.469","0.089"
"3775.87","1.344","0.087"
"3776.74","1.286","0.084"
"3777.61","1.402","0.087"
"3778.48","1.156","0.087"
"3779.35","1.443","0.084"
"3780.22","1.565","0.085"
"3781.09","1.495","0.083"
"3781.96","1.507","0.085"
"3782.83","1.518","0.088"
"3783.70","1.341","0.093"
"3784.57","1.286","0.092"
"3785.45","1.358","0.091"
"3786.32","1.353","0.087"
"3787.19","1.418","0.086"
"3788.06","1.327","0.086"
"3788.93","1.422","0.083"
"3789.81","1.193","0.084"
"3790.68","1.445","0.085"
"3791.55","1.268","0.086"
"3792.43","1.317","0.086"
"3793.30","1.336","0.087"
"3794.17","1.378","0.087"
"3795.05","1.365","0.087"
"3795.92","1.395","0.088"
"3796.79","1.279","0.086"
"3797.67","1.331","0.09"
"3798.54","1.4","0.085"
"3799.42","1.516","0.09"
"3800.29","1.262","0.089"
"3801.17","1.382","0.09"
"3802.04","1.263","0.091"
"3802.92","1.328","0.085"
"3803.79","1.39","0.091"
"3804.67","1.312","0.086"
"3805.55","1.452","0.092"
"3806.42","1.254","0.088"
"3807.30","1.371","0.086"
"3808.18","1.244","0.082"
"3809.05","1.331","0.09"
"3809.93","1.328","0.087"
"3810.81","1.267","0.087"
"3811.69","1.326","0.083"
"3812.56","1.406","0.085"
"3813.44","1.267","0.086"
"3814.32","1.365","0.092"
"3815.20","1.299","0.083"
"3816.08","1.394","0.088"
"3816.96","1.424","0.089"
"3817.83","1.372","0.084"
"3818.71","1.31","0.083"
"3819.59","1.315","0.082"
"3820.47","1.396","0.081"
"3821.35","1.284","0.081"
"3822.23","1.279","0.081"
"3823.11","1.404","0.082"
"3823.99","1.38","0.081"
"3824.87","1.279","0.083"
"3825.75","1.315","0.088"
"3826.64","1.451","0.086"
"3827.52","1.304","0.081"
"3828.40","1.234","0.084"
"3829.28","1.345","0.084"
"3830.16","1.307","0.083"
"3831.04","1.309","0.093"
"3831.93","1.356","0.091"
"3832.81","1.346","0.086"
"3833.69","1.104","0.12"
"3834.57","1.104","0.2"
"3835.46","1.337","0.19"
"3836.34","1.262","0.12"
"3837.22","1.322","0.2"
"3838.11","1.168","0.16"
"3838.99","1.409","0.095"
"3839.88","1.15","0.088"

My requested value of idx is 1.36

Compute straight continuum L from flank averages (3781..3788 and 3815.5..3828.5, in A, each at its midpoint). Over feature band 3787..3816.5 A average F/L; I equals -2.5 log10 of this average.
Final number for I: 0.03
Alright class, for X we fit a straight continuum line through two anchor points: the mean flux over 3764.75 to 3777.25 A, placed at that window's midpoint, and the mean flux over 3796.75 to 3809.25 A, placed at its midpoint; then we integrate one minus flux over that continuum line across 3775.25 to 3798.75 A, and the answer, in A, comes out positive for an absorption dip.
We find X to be 0.1 A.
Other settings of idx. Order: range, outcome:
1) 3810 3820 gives 1.34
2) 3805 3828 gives 1.34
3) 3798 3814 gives 1.34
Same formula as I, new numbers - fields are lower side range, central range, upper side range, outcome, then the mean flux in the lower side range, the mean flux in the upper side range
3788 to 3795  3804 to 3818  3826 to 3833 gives 0.00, 1.34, 1.33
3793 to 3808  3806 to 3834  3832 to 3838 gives -0.03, 1.35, 1.25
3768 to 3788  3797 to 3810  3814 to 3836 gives 0.01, 1.4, 1.32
